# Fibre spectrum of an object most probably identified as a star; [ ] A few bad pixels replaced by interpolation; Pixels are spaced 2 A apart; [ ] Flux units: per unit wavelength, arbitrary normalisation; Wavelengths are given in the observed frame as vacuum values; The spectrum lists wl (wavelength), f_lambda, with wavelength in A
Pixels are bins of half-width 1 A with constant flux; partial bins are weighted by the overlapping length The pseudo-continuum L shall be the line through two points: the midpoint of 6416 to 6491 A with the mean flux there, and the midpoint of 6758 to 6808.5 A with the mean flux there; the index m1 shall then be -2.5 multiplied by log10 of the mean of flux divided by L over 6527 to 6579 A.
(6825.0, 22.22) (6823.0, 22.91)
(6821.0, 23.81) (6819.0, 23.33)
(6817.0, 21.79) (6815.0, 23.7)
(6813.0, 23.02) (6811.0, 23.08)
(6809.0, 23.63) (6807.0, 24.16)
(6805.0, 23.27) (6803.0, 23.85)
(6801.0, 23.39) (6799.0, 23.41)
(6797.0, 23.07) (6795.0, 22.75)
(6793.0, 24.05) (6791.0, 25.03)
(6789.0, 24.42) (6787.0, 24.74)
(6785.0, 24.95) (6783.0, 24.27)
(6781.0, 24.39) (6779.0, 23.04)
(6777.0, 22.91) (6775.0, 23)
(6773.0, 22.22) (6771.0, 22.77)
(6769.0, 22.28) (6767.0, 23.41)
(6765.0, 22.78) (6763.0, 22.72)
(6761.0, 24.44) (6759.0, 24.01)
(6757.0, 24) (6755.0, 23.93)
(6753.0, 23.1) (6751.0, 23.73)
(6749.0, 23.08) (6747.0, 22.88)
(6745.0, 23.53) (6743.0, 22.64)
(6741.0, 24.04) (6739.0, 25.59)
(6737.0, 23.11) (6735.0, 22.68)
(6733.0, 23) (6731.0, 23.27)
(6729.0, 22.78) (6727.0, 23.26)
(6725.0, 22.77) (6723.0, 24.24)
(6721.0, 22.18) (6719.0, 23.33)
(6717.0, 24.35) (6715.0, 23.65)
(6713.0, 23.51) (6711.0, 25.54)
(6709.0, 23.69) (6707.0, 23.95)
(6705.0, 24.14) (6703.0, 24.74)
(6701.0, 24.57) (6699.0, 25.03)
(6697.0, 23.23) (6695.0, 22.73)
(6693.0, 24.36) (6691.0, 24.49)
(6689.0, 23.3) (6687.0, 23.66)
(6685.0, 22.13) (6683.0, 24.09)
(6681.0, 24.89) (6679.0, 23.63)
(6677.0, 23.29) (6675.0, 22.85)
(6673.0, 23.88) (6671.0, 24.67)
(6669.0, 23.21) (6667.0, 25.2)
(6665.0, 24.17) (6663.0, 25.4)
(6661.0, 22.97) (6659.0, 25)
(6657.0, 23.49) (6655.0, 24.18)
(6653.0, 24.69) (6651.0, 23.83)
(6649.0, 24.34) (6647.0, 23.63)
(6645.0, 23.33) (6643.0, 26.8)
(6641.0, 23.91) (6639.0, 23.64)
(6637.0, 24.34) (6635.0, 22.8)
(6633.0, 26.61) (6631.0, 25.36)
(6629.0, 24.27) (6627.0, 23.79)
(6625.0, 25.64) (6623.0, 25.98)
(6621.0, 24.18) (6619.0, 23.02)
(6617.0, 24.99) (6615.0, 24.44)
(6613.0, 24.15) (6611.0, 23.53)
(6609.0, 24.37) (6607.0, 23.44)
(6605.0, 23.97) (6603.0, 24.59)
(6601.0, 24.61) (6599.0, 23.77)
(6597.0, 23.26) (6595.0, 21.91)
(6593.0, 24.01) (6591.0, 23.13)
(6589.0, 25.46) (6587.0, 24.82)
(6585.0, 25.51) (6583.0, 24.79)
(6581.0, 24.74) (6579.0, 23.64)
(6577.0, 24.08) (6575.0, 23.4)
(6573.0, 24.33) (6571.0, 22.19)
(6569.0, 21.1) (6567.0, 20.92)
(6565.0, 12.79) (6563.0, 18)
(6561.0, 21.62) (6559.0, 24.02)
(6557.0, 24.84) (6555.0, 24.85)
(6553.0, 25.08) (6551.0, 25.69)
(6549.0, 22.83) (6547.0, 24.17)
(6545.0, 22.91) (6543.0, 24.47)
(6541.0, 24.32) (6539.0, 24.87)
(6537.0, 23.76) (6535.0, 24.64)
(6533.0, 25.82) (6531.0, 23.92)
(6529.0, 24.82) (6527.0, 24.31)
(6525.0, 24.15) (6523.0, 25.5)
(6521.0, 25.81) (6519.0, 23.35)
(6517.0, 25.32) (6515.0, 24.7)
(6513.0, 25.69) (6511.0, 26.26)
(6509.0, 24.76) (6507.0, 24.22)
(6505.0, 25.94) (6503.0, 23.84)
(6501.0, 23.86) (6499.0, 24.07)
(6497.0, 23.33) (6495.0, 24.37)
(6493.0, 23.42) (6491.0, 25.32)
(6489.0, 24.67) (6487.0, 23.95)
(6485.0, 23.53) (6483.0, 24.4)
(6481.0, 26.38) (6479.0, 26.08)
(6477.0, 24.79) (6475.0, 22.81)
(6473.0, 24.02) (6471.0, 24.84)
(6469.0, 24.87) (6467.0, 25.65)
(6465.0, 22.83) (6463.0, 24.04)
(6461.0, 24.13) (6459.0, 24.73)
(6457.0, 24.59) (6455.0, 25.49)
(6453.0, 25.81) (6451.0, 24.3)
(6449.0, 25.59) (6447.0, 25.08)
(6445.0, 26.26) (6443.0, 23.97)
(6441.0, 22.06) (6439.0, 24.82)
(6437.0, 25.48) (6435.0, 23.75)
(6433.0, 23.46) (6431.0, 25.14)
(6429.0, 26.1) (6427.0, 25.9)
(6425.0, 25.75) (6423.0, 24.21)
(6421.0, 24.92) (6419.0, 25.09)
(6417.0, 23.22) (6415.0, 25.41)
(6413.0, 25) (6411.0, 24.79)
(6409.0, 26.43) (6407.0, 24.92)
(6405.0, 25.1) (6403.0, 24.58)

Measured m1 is 0.05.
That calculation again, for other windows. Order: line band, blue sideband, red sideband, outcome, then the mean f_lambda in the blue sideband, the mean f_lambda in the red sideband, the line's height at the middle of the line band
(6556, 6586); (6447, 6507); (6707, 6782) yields 0.08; 24.5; 23.4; 24.1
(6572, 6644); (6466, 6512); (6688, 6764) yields -0.01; 24.6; 23.7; 24.1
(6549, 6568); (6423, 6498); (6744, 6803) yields 0.11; 24.6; 23.5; 24.3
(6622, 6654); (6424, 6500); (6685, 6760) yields -0.03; 24.6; 23.7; 24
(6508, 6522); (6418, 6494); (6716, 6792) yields -0.03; 24.7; 23.5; 24.5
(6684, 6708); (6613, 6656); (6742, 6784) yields 0.00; 24.5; 23.3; 23.9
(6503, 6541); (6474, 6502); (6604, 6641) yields -0.02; 24.4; 24.4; 24.4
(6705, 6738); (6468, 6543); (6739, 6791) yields 0.01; 24.6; 23.6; 23.7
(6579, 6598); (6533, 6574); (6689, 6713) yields -0.04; 22.9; 24.2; 23.2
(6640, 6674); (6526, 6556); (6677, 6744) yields -0.02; 24.4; 23.7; 23.9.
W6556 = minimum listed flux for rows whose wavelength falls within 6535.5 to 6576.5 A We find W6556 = 12.79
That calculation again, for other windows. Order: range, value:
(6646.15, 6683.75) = 22.85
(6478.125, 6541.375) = 23.33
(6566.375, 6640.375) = 20.92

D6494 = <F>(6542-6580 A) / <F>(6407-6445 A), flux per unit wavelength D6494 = 0.91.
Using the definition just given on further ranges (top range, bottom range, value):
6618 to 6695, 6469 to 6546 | 0.98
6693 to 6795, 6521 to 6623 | 1.00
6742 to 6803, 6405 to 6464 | 0.95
